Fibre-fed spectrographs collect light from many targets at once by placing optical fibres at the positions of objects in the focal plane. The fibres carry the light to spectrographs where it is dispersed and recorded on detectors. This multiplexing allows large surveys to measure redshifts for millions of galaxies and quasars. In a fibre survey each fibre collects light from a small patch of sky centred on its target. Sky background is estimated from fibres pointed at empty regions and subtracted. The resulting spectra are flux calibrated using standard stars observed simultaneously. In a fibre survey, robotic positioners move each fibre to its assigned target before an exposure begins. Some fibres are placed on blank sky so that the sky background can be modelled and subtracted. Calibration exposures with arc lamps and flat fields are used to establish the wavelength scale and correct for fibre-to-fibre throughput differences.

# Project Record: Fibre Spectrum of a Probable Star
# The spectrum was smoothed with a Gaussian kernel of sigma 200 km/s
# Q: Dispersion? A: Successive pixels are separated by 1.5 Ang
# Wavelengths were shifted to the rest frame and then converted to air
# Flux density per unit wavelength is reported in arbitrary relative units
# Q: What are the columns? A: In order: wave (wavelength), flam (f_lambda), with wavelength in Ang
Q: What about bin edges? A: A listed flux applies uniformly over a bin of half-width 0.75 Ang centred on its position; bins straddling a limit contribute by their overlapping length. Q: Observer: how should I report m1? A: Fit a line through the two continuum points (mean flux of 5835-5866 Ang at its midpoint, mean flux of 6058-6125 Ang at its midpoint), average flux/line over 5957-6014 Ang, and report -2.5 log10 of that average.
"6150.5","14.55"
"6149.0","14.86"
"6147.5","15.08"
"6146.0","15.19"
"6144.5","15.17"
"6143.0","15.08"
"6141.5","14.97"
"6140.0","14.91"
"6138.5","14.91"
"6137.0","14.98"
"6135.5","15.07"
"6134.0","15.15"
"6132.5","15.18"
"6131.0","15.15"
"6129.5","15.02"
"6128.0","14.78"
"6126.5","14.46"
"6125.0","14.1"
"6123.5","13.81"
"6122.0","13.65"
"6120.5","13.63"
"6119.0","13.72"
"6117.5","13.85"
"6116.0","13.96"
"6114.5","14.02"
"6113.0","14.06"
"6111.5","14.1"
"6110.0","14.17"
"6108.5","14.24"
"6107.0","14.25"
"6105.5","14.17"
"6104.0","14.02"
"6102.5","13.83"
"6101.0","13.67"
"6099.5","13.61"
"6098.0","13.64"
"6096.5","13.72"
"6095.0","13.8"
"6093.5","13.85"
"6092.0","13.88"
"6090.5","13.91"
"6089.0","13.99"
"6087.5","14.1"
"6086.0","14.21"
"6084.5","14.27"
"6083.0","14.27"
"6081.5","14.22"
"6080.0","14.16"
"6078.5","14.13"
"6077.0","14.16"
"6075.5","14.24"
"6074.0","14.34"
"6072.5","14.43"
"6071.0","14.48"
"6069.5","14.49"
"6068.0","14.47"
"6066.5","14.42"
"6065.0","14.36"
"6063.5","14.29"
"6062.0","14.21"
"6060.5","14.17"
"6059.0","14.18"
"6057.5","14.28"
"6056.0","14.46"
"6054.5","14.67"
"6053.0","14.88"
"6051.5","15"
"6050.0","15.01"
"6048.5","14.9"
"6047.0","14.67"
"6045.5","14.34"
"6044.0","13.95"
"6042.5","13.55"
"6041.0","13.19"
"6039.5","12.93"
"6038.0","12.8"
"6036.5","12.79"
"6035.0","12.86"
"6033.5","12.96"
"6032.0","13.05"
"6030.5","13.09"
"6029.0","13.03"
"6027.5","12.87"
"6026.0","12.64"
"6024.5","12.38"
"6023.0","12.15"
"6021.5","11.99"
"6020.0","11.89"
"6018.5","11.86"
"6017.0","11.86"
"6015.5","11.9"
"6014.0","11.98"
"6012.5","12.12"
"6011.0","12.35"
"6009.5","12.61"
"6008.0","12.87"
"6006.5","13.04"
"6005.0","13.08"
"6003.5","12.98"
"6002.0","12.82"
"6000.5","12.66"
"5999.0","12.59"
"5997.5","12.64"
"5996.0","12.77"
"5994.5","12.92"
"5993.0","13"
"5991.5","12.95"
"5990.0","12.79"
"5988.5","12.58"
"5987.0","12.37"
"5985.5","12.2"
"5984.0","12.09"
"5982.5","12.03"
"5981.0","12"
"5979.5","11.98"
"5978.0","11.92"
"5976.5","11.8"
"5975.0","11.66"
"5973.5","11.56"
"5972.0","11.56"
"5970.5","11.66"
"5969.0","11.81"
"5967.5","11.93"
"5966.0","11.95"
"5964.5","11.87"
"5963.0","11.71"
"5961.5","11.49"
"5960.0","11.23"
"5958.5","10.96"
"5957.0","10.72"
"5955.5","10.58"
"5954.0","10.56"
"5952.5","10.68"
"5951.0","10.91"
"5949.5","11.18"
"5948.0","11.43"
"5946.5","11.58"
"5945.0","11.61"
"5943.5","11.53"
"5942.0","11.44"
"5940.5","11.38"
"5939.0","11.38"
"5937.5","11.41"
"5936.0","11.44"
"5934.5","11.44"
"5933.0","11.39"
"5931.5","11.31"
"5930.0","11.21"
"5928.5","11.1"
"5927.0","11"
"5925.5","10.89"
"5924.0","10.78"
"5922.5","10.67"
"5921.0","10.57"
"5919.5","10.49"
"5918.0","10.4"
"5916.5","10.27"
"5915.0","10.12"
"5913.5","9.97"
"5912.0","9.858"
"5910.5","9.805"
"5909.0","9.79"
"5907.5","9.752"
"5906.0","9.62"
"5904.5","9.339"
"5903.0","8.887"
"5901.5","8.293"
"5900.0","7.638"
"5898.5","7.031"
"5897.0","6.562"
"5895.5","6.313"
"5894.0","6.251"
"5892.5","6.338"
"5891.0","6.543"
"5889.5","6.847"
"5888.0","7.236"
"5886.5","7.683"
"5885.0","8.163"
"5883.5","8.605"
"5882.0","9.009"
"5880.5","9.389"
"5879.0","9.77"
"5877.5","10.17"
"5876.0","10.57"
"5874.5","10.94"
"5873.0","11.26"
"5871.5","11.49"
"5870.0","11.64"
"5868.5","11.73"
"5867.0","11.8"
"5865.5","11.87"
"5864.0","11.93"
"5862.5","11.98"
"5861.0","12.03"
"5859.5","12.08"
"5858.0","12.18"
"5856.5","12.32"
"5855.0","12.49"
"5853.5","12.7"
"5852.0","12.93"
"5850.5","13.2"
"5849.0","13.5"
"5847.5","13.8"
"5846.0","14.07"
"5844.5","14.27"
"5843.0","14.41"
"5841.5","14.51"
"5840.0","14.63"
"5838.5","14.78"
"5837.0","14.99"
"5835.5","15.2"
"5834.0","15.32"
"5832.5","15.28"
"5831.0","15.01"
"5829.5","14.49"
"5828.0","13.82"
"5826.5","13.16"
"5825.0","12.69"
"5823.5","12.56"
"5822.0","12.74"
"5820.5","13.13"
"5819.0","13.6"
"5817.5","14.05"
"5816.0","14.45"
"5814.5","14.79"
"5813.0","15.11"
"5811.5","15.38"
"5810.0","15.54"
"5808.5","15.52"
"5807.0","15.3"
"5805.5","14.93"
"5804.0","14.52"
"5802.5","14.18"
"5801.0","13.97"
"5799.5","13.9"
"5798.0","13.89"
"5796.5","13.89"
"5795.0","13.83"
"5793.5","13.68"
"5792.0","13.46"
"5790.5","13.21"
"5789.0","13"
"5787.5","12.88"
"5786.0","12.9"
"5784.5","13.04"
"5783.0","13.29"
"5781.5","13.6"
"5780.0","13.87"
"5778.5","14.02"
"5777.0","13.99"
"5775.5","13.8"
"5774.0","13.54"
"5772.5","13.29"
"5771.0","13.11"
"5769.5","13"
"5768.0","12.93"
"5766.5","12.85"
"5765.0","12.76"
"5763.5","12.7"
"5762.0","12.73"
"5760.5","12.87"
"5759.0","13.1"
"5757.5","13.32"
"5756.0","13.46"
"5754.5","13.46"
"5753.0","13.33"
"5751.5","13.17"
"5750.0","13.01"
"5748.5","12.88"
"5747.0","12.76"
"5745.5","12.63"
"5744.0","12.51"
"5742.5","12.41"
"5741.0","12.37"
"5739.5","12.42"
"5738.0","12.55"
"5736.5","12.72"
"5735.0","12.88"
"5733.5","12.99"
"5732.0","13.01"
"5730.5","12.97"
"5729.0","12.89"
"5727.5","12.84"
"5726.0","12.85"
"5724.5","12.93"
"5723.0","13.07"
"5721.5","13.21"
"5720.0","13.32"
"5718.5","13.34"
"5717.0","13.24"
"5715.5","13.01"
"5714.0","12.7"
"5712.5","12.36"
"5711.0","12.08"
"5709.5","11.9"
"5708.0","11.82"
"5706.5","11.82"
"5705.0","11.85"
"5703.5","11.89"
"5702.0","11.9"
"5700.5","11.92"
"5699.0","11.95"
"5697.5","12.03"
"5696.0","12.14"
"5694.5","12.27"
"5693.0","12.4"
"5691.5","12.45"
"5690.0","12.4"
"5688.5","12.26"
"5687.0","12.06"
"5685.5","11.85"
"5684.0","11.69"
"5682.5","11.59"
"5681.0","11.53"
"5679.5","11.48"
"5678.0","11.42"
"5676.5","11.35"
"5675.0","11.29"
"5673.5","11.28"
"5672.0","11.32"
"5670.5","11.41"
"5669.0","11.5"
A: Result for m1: 0.13 mag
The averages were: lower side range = 13.3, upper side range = 14.1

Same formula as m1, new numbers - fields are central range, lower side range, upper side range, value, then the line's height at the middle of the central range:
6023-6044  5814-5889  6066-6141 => 0.07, 13.7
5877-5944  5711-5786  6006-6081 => 0.36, 13.3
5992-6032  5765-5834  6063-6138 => 0.13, 14.1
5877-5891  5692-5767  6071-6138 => 0.50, 13.3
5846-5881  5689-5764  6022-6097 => 0.11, 13.2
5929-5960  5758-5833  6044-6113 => 0.24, 14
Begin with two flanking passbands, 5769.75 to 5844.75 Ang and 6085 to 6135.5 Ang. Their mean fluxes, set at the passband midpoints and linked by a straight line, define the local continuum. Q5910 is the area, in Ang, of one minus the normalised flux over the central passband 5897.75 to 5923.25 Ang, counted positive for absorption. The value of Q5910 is 8.2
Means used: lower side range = 14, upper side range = 14.1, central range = 9.56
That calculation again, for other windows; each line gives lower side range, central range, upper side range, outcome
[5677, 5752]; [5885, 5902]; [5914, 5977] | 6.62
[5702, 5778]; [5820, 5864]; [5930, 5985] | -4.91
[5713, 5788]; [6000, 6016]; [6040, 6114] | 1.55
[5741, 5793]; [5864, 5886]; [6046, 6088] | 5.04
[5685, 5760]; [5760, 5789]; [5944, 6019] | -1.69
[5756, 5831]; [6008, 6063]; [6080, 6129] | 2.65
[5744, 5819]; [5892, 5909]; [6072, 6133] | 7.24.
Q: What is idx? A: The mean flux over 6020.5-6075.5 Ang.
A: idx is 13.8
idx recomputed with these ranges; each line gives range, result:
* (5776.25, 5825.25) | 13.9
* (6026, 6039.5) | 12.9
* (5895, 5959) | 10.3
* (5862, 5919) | 9.33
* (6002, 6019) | 12.4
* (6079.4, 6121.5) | 14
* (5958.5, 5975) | 11.6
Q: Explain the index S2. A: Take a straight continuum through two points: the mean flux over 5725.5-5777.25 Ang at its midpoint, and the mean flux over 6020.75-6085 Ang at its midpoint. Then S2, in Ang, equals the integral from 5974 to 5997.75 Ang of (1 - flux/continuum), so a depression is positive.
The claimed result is 2.3 Ang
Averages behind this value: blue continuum 13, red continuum 13.9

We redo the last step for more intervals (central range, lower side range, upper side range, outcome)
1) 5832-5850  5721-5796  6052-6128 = -1.6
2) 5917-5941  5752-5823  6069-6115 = 4.9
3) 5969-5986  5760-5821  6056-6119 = 2.6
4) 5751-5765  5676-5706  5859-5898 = -2.6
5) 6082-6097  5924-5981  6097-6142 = -0.3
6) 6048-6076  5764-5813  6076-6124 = -1.1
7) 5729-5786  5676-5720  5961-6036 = -4.2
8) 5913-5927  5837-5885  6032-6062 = 2.4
